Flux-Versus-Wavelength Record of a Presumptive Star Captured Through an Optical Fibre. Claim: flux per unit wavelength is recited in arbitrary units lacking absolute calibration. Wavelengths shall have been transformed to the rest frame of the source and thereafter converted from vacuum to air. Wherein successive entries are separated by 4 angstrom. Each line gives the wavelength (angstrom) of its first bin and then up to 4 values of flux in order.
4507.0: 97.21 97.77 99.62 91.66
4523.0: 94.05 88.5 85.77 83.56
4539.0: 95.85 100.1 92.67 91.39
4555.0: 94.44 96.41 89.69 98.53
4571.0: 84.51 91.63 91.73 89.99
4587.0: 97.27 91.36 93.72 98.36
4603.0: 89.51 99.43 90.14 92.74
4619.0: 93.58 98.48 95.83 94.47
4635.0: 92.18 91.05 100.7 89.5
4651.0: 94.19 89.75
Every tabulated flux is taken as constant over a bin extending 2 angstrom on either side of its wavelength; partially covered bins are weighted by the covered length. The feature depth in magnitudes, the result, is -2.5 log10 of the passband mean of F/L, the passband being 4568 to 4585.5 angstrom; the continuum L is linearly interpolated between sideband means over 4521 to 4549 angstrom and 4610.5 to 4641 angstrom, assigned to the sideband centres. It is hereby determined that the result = 0.03 mag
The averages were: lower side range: 91.5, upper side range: 93.7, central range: 90.2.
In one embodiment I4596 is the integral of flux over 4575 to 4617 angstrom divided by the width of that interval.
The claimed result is 93.3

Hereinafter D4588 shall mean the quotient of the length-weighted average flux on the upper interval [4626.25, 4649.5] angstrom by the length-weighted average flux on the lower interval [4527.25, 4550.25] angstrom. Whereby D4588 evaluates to 1.0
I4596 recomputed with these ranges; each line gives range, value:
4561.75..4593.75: 91.9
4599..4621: 93.6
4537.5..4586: 93.1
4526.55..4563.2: 92.1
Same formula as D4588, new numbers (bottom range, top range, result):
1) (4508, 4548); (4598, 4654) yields 1.01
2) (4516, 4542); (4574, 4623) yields 1.03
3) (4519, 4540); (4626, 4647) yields 1.05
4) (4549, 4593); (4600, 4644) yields 1.02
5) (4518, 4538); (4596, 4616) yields 1.06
